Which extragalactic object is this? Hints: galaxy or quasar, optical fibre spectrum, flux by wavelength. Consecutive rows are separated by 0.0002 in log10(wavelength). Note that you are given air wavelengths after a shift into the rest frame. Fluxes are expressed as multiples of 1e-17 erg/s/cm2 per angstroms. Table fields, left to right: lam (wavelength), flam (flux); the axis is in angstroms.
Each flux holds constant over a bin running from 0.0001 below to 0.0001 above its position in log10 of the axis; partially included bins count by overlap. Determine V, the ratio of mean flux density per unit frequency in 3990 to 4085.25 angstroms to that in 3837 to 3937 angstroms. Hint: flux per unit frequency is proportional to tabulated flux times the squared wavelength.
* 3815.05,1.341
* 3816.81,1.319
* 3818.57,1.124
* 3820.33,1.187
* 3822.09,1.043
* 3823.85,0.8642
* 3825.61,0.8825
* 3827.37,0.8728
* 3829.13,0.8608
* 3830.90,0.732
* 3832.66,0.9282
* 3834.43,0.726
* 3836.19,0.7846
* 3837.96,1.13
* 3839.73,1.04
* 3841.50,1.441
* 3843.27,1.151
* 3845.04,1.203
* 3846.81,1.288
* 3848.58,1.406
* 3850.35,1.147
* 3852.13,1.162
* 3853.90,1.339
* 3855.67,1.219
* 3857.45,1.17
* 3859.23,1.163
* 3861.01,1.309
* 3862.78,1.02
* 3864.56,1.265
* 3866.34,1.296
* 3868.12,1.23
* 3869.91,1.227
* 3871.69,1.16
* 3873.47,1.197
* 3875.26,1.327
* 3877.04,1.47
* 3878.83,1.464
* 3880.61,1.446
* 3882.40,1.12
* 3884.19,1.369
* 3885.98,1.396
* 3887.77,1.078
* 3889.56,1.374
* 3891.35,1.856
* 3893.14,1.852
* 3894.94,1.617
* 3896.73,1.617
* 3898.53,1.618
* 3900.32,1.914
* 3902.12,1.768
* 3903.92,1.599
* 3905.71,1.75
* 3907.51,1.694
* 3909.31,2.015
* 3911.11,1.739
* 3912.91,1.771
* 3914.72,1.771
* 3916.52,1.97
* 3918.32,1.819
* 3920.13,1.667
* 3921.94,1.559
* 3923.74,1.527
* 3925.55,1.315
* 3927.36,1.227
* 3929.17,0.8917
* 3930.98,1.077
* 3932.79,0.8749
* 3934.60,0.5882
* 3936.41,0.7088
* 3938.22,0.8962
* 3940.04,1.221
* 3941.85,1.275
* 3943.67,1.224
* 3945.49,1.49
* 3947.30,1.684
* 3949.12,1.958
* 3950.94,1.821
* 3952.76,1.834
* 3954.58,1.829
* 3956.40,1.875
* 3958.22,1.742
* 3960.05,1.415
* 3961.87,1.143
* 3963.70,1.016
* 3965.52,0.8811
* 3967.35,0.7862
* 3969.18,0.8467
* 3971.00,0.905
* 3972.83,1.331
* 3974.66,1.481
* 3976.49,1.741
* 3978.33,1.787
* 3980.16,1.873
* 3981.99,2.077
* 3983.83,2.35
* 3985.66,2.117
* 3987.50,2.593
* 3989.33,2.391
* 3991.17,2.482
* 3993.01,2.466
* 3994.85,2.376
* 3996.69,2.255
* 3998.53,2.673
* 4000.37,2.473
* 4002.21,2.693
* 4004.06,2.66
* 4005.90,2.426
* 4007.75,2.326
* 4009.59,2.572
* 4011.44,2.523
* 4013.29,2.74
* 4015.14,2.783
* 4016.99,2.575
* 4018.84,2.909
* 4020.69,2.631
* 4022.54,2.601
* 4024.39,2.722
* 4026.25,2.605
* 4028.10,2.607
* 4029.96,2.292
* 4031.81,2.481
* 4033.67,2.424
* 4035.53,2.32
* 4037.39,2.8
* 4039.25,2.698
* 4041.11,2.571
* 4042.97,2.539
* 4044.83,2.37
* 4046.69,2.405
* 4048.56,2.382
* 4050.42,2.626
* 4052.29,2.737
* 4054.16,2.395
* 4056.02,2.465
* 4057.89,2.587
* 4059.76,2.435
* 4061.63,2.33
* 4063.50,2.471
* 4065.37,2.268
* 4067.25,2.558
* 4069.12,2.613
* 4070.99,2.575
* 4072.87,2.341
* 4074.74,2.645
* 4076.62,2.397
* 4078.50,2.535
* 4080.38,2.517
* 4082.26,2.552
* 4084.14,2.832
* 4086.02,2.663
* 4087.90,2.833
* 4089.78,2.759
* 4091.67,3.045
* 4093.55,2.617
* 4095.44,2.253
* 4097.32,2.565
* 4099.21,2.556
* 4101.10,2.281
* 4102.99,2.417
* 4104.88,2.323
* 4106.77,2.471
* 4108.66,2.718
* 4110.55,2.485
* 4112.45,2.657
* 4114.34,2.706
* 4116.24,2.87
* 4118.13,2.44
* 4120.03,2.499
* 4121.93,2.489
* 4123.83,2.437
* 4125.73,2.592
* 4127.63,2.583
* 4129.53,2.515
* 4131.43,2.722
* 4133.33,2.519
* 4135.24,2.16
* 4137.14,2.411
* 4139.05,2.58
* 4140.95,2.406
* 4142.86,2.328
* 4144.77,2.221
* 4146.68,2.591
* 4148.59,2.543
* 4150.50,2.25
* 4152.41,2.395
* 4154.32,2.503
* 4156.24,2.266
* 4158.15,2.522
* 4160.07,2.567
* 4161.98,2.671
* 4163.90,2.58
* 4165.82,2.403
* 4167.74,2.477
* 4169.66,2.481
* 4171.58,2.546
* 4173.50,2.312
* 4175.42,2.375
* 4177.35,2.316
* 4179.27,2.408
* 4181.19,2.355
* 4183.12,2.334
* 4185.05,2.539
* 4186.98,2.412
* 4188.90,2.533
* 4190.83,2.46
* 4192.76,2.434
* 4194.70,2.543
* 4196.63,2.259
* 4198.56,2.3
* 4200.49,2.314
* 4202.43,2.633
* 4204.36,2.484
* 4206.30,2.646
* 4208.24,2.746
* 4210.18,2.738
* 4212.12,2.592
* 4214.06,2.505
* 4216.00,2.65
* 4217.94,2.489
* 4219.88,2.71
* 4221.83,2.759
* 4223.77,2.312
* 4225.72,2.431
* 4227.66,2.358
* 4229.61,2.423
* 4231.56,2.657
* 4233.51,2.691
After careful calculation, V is 2.0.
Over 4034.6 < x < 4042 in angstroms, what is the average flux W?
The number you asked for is 2.6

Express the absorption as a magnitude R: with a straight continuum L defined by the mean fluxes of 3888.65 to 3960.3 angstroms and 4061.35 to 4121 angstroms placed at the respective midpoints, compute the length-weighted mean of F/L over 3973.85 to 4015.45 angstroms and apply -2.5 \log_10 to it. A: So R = -0.18 mag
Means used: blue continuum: 1.54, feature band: 2.34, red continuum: 2.56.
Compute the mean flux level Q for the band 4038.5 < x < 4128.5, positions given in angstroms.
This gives 2.54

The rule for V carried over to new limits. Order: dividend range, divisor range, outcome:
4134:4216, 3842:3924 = 1.94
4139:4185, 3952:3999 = 1.50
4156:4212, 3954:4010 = 1.42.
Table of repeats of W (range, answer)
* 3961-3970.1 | 0.934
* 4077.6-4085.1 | 2.61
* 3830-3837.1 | 0.794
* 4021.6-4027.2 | 2.64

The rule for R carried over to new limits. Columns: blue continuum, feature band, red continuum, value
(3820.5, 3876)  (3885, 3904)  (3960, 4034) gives -0.12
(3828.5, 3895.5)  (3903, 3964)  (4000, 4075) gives 0.19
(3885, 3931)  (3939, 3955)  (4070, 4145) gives 0.14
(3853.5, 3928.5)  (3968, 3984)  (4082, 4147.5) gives 0.22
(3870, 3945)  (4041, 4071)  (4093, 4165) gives -0.16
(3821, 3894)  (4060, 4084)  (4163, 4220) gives -0.23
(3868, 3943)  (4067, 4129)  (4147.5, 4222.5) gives -0.19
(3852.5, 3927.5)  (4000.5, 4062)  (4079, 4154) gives -0.19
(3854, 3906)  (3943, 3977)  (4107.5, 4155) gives 0.23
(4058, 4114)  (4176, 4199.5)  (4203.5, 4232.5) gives 0.07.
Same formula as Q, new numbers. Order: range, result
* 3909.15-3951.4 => 1.41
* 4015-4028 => 2.68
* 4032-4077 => 2.5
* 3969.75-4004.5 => 2.12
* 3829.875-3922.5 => 1.39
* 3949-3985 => 1.53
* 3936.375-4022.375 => 1.93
